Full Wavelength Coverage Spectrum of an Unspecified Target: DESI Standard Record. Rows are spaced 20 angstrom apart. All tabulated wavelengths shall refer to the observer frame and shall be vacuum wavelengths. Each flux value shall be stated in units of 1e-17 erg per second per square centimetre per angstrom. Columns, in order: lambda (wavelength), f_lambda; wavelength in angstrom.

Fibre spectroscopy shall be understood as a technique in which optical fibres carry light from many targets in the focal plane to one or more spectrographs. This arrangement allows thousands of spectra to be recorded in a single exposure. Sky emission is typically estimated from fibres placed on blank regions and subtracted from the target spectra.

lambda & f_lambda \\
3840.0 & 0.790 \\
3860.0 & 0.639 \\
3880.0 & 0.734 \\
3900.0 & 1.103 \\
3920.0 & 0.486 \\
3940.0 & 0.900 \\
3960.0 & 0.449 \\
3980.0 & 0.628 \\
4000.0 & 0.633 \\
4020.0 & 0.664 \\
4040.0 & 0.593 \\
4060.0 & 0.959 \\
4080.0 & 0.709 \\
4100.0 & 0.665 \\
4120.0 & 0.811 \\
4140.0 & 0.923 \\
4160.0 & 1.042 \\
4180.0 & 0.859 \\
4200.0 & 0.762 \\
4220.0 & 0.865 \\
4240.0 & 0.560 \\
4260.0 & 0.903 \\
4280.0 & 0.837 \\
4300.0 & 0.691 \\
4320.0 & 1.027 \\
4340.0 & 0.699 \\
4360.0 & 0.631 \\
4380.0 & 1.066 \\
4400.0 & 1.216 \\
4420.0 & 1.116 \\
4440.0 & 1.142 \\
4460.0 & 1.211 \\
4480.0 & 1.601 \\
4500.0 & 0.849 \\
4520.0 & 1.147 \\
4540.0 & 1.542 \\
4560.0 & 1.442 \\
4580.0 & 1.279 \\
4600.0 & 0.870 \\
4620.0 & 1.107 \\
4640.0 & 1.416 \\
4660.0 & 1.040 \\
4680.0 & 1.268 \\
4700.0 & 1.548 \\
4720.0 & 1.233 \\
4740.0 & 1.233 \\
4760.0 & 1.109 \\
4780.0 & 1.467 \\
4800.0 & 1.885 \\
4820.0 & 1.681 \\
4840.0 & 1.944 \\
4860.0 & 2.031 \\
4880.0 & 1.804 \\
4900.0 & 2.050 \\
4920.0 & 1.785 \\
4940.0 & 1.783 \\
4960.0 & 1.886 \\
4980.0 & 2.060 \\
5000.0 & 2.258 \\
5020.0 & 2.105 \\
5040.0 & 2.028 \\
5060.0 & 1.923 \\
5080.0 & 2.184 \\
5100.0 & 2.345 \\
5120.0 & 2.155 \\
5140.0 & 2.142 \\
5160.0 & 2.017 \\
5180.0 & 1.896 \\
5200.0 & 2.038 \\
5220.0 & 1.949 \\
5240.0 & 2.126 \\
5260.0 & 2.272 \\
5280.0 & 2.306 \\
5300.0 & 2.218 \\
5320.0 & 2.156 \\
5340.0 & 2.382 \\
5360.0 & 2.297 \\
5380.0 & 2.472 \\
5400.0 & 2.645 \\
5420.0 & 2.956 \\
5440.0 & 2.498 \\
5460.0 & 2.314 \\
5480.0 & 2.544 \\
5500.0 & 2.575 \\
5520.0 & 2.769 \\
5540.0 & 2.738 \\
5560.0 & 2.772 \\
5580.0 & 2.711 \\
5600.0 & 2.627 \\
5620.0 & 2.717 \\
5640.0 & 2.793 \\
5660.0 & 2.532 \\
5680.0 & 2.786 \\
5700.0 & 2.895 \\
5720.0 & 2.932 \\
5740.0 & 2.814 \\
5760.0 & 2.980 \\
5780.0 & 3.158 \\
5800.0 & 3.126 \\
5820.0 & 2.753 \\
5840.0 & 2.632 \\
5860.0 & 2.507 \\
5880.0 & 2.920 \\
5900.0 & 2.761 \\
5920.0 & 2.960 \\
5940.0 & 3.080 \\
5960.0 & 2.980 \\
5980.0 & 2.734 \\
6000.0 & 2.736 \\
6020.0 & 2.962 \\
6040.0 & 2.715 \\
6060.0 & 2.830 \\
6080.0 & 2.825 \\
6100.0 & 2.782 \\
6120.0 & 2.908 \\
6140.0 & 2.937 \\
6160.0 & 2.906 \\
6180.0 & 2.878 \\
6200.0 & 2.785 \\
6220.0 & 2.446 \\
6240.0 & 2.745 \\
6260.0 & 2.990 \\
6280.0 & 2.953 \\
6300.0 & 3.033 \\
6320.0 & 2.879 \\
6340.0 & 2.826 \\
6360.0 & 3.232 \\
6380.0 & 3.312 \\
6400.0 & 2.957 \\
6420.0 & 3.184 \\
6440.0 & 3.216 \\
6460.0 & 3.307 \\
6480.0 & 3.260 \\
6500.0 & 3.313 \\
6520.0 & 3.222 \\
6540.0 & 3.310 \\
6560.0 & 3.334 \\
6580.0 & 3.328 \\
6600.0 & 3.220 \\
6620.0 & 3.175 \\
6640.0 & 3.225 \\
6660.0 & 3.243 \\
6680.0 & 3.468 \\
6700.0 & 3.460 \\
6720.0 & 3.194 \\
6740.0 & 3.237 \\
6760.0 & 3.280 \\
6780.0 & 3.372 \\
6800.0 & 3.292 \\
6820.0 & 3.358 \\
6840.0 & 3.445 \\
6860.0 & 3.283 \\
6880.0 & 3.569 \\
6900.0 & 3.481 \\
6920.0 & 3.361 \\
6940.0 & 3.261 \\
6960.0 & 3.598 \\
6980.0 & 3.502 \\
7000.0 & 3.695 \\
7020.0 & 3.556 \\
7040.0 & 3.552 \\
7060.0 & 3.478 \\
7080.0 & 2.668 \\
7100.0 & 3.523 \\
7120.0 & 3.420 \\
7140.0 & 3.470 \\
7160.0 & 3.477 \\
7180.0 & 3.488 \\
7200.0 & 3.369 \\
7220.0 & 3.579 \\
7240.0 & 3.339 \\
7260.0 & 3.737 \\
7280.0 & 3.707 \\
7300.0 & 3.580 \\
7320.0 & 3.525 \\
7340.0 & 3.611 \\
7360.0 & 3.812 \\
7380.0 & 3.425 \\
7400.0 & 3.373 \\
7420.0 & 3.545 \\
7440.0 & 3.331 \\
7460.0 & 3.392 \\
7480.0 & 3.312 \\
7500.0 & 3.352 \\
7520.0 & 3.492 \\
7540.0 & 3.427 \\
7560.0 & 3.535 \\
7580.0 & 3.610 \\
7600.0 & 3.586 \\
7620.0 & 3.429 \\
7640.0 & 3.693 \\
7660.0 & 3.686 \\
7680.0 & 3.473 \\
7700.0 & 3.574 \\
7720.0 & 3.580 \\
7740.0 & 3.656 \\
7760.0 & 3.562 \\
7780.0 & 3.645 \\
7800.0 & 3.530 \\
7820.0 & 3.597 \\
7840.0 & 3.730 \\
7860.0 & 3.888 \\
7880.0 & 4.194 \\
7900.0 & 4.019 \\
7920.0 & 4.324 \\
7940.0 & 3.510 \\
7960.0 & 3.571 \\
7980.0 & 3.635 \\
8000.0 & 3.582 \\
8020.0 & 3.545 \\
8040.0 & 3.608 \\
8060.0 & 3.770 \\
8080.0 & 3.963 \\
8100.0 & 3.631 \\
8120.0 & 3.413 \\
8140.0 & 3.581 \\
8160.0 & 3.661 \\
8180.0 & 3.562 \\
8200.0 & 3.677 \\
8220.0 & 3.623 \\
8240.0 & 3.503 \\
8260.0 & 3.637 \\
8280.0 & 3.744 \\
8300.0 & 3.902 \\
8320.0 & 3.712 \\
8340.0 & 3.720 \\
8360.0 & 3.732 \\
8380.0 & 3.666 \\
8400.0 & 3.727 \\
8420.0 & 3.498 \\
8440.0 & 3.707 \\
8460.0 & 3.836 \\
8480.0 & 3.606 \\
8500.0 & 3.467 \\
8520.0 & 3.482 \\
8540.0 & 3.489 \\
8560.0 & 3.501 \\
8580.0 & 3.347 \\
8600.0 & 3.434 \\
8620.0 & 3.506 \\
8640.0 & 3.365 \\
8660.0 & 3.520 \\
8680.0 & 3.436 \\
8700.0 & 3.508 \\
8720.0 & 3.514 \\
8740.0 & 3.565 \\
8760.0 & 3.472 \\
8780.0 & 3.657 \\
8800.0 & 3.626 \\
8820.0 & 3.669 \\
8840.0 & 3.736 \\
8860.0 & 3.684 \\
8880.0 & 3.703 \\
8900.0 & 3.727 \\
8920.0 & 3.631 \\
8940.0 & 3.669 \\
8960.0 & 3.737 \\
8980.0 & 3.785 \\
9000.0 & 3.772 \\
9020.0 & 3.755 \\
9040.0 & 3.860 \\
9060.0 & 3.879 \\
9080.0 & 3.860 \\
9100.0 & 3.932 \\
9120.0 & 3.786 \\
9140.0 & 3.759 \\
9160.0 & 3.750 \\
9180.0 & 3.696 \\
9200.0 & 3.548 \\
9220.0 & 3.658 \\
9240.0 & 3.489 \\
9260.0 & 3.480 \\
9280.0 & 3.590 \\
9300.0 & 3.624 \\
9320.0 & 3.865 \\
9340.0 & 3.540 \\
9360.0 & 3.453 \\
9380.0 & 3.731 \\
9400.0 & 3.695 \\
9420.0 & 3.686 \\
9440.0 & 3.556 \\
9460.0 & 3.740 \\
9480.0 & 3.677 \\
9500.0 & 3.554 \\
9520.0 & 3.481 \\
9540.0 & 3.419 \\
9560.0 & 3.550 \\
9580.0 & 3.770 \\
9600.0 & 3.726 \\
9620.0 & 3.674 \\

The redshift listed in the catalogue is 0.201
